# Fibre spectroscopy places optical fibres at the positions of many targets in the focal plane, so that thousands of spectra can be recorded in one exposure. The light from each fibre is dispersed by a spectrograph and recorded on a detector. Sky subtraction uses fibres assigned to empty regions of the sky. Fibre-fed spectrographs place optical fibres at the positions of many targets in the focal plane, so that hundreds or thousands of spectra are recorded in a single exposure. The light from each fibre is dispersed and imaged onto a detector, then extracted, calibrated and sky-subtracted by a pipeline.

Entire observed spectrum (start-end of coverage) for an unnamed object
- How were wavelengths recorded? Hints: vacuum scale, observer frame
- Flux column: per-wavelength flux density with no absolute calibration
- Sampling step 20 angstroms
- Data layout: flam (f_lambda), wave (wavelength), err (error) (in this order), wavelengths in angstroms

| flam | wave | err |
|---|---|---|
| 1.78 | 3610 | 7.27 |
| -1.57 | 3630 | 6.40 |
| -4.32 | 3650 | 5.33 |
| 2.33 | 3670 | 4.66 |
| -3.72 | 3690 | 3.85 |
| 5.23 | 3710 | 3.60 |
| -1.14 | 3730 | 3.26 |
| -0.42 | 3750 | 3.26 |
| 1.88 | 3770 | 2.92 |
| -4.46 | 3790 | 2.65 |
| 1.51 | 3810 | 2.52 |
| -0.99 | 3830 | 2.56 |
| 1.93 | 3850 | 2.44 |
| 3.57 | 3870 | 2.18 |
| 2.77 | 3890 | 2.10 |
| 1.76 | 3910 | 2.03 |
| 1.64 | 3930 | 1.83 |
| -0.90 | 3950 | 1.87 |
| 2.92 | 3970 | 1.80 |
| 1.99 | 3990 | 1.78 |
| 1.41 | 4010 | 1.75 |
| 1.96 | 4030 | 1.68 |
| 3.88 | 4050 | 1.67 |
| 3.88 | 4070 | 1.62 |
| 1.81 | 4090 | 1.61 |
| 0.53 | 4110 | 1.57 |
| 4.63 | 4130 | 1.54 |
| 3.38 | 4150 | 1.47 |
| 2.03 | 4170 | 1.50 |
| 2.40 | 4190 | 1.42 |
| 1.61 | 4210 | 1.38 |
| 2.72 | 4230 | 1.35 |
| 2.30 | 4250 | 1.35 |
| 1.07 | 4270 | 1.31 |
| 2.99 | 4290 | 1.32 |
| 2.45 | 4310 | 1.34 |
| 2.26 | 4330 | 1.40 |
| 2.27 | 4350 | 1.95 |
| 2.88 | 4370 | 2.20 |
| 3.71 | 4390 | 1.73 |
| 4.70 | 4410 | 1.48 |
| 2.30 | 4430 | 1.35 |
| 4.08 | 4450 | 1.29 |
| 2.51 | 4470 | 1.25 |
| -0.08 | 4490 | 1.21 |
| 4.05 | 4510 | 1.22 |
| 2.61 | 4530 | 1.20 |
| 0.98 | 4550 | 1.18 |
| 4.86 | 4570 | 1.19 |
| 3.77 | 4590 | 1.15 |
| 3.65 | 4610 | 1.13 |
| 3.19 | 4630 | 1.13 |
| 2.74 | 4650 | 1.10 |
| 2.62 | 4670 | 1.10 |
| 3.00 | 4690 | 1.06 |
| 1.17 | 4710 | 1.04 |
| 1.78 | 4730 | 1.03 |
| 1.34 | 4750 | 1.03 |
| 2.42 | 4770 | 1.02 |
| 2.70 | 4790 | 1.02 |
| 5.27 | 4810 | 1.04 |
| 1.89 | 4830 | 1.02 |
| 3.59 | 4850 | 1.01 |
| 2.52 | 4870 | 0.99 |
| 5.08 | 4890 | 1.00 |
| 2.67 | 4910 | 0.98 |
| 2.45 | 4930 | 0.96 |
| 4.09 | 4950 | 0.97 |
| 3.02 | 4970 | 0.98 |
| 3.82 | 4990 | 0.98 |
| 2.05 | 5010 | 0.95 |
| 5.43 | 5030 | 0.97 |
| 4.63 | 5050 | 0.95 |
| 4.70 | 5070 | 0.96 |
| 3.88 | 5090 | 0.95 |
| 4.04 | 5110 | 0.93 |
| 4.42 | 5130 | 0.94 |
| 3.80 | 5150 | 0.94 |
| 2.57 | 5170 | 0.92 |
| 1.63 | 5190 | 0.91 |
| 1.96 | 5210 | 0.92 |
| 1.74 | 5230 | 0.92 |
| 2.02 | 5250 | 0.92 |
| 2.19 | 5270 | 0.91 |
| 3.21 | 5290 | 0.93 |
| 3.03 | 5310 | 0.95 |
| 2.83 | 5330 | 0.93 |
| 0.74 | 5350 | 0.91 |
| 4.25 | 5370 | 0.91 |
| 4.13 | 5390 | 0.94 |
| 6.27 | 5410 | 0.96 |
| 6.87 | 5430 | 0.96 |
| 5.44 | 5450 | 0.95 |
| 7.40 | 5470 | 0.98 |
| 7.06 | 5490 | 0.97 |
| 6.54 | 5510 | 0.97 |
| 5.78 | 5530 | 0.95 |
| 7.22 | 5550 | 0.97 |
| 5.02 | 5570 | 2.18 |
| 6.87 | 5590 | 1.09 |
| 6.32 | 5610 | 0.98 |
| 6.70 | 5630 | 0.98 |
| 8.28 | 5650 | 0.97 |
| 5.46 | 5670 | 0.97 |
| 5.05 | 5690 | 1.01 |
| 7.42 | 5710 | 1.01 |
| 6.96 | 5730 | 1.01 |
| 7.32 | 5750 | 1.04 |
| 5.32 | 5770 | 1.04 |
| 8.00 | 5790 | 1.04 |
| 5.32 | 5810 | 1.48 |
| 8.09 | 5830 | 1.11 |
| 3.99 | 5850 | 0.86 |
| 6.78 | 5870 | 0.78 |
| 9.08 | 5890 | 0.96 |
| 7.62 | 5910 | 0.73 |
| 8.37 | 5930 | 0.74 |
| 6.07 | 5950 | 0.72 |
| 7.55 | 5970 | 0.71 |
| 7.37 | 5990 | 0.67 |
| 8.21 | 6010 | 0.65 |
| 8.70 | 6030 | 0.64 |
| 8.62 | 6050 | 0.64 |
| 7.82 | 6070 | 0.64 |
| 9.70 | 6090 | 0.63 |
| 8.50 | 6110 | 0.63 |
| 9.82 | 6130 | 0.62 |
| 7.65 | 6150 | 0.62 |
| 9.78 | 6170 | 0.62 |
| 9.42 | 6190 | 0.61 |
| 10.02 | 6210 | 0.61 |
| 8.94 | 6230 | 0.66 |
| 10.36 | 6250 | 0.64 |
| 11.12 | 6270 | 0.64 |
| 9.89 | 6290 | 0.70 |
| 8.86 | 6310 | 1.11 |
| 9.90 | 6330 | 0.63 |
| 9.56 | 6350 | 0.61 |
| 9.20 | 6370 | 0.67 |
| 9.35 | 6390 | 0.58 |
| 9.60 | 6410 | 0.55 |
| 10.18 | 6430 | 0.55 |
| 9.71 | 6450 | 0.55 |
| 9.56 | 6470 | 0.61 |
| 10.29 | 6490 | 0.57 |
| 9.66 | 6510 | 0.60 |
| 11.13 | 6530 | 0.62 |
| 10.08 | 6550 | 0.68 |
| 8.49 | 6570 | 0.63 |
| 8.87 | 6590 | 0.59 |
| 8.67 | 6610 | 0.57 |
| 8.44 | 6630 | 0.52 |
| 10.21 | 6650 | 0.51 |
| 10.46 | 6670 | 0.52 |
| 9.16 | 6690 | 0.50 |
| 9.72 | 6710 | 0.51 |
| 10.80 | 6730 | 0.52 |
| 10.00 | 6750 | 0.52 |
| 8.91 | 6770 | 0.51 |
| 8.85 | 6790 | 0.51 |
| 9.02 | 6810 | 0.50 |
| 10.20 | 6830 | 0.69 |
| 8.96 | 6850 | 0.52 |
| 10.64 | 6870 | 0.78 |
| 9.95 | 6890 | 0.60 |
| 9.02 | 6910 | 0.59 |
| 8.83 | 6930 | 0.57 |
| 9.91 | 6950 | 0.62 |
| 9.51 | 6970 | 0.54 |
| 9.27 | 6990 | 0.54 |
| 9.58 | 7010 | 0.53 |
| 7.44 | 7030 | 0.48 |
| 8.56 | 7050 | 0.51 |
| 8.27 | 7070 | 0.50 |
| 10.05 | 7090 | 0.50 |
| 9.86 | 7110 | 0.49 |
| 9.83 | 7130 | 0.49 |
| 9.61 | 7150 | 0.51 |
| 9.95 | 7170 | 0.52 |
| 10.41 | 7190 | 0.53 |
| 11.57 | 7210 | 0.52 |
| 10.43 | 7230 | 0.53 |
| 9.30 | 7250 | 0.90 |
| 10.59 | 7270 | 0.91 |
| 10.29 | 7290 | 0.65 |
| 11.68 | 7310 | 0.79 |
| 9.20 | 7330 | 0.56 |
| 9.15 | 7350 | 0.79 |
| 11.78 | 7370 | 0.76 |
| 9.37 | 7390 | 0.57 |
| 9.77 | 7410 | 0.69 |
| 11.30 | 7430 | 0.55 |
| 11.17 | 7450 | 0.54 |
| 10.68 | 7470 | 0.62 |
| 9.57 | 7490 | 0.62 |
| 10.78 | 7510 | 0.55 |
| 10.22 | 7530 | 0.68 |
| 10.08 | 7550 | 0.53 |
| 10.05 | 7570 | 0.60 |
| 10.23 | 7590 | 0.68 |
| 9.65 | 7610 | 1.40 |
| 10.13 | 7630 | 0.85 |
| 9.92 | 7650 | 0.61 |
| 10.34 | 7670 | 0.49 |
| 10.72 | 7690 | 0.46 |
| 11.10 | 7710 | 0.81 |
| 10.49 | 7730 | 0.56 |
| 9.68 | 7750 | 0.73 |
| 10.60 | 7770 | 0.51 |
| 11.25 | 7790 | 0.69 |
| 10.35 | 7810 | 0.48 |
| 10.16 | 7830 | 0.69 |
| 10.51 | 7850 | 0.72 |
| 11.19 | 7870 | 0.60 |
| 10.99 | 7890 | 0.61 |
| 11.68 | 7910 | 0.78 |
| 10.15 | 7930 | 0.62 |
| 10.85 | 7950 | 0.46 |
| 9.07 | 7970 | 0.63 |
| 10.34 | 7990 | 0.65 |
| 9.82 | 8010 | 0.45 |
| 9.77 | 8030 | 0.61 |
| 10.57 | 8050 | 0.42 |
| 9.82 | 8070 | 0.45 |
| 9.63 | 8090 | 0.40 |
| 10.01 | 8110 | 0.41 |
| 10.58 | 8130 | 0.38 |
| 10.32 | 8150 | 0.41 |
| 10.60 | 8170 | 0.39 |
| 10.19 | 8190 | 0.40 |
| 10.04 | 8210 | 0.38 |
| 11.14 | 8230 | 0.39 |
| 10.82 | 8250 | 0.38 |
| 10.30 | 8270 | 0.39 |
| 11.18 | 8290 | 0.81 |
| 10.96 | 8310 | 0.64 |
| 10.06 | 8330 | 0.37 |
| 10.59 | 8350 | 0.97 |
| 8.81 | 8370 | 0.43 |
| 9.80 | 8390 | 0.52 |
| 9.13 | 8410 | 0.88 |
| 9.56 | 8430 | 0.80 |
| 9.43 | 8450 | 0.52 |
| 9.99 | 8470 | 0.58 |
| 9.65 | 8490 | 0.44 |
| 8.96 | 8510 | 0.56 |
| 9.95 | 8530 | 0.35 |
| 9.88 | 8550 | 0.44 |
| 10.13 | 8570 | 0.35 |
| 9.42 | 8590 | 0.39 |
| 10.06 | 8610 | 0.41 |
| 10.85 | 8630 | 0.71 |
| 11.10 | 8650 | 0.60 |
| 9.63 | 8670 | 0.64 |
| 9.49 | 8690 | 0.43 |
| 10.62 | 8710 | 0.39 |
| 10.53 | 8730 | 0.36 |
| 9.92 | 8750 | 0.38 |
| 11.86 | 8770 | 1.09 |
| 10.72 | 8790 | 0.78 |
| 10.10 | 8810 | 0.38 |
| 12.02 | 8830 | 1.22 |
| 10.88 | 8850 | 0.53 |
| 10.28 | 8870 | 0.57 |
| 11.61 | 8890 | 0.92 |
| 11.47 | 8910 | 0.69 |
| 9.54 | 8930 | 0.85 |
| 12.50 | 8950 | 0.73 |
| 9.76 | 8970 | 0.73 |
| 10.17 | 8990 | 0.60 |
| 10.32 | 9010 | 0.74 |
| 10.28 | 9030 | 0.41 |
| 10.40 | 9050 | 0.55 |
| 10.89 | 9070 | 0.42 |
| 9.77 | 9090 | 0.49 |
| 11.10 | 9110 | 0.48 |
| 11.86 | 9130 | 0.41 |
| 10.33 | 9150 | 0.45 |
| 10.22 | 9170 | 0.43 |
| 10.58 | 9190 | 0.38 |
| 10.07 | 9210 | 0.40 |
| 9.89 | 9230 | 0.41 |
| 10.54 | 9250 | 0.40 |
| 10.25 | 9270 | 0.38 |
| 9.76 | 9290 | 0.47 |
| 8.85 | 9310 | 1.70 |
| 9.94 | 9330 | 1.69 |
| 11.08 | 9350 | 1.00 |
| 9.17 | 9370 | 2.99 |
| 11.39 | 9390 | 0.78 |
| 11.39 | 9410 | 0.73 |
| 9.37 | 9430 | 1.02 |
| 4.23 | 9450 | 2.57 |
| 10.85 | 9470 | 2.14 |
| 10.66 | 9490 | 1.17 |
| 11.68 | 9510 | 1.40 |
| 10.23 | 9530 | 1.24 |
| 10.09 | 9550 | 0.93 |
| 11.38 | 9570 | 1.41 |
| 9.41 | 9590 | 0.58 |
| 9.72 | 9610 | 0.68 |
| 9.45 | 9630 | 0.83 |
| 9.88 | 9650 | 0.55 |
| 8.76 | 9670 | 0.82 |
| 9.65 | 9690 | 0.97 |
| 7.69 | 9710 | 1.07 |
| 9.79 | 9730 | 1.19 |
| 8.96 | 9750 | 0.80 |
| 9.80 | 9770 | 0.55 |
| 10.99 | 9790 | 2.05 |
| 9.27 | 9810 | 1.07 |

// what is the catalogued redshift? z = 0.358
